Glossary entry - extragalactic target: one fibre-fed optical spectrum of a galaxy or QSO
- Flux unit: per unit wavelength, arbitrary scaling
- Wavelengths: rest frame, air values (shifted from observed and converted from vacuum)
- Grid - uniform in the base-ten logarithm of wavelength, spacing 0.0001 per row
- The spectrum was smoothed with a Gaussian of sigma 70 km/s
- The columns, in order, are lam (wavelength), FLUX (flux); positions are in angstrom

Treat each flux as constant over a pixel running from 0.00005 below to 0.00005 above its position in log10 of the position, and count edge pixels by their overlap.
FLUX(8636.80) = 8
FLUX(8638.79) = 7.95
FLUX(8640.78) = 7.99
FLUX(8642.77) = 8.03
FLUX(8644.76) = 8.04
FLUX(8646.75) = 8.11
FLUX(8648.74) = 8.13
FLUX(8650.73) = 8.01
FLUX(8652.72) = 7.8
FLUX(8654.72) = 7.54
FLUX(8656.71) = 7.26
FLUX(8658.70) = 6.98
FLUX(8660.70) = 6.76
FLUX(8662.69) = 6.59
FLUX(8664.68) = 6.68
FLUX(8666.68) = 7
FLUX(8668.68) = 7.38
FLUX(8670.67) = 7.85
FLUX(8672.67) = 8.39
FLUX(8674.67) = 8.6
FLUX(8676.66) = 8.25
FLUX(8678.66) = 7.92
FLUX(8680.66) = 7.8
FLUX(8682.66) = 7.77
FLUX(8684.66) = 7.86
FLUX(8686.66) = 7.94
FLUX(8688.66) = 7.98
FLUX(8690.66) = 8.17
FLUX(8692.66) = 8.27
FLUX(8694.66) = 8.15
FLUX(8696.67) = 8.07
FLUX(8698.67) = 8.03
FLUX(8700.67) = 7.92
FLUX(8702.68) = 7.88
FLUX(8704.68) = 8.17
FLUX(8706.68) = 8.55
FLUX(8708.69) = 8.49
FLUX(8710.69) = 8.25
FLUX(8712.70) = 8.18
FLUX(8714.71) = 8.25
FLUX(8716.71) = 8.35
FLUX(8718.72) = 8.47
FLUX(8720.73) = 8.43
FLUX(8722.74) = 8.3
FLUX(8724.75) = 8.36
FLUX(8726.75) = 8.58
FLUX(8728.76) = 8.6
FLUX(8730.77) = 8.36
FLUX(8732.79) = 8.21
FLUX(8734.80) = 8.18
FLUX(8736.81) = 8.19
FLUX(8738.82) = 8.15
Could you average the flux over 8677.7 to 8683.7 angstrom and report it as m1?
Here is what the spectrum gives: 7.83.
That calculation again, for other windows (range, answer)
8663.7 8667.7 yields 6.83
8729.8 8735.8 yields 8.24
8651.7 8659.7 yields 7.4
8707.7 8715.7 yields 8.29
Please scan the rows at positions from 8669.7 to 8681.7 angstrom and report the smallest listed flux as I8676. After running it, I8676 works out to 7.8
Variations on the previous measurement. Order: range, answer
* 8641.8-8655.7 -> 7.54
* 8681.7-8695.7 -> 7.77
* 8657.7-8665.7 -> 6.59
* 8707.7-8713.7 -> 8.18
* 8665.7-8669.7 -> 7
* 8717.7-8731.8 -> 8.3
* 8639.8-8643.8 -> 7.99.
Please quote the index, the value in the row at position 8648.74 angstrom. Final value 8.13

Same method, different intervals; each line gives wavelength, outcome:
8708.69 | 8.49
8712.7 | 8.18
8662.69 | 6.59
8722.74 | 8.3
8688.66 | 7.98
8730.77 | 8.36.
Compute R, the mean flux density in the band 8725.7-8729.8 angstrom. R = 8.6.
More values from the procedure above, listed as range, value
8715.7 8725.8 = 8.39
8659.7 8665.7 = 6.68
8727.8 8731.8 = 8.46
